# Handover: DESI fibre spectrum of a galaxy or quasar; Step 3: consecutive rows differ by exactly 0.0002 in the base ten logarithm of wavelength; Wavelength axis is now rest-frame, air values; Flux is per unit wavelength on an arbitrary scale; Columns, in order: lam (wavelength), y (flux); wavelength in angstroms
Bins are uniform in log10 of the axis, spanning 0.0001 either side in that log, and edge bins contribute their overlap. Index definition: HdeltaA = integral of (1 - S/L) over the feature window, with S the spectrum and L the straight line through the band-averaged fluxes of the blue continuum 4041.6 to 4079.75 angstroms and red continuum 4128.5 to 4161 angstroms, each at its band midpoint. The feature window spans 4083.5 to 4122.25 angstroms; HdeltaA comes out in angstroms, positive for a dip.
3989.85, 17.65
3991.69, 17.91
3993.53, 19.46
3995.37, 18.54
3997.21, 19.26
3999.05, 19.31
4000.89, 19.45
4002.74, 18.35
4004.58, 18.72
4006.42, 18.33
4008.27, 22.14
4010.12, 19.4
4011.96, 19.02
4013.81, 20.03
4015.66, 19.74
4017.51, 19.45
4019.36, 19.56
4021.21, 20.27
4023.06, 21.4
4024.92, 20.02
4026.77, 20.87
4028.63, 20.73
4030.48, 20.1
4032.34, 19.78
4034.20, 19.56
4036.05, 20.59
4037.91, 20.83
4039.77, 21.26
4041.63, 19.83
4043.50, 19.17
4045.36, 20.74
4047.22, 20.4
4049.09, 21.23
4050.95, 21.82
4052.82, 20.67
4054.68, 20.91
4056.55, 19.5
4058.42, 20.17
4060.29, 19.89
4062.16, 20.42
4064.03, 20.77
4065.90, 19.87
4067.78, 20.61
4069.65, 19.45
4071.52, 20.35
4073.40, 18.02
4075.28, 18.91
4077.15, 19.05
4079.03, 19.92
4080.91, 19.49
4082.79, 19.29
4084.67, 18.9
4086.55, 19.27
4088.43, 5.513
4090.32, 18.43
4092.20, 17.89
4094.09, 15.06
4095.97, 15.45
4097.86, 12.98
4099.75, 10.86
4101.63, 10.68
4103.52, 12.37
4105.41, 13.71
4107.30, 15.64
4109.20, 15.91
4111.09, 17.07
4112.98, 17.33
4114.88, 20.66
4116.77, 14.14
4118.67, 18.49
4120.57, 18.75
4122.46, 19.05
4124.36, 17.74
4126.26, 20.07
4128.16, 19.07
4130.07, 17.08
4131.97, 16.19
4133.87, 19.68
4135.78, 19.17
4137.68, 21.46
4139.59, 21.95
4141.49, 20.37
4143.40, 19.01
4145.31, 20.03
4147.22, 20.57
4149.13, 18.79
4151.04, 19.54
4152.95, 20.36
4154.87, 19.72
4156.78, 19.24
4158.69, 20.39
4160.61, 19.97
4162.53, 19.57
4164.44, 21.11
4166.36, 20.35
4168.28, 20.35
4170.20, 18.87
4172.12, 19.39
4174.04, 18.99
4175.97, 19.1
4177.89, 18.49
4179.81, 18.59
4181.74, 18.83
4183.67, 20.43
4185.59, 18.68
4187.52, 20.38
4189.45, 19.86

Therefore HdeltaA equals 8.4 angstroms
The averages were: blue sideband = 20.1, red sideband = 19.6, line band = 15.6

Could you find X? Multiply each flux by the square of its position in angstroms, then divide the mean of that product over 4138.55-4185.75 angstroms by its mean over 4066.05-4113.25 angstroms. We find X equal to 1.24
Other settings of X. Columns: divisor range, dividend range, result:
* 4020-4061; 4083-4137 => 0.83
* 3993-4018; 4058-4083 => 1.05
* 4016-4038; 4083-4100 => 0.78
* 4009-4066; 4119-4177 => 1.02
